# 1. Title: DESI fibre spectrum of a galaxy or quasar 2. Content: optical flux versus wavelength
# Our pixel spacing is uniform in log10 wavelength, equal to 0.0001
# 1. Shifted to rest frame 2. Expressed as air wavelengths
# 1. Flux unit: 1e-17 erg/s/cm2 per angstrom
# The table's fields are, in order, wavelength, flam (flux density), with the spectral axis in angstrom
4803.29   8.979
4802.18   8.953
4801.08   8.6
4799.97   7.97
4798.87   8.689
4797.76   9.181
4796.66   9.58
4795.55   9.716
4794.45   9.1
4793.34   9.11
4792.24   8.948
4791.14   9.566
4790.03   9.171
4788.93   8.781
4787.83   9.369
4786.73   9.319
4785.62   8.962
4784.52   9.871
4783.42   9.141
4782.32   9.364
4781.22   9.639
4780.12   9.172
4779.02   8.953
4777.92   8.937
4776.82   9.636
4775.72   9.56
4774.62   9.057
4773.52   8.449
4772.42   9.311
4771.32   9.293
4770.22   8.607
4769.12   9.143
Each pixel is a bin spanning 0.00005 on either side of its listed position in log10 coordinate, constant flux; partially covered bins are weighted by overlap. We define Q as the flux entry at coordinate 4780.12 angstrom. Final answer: 9.172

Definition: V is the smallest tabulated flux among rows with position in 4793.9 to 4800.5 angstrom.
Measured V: 7.97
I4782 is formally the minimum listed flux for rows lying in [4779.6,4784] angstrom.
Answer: 9.141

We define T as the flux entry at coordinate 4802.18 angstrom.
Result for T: 8.953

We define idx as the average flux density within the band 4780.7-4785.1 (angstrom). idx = 9.51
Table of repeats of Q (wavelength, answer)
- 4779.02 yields 8.953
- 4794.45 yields 9.1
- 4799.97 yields 7.97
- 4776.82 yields 9.636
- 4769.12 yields 9.143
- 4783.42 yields 9.141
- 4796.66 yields 9.58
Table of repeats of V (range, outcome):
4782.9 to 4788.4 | 8.962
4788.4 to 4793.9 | 8.781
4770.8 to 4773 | 9.293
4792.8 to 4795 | 9.1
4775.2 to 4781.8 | 8.937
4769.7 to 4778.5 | 8.449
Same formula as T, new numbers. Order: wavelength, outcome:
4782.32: 9.364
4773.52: 8.449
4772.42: 9.311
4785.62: 8.962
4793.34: 9.11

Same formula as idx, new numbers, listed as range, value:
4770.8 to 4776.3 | 9.13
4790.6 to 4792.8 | 9.28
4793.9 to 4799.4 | 9.25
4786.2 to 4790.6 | 9.16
